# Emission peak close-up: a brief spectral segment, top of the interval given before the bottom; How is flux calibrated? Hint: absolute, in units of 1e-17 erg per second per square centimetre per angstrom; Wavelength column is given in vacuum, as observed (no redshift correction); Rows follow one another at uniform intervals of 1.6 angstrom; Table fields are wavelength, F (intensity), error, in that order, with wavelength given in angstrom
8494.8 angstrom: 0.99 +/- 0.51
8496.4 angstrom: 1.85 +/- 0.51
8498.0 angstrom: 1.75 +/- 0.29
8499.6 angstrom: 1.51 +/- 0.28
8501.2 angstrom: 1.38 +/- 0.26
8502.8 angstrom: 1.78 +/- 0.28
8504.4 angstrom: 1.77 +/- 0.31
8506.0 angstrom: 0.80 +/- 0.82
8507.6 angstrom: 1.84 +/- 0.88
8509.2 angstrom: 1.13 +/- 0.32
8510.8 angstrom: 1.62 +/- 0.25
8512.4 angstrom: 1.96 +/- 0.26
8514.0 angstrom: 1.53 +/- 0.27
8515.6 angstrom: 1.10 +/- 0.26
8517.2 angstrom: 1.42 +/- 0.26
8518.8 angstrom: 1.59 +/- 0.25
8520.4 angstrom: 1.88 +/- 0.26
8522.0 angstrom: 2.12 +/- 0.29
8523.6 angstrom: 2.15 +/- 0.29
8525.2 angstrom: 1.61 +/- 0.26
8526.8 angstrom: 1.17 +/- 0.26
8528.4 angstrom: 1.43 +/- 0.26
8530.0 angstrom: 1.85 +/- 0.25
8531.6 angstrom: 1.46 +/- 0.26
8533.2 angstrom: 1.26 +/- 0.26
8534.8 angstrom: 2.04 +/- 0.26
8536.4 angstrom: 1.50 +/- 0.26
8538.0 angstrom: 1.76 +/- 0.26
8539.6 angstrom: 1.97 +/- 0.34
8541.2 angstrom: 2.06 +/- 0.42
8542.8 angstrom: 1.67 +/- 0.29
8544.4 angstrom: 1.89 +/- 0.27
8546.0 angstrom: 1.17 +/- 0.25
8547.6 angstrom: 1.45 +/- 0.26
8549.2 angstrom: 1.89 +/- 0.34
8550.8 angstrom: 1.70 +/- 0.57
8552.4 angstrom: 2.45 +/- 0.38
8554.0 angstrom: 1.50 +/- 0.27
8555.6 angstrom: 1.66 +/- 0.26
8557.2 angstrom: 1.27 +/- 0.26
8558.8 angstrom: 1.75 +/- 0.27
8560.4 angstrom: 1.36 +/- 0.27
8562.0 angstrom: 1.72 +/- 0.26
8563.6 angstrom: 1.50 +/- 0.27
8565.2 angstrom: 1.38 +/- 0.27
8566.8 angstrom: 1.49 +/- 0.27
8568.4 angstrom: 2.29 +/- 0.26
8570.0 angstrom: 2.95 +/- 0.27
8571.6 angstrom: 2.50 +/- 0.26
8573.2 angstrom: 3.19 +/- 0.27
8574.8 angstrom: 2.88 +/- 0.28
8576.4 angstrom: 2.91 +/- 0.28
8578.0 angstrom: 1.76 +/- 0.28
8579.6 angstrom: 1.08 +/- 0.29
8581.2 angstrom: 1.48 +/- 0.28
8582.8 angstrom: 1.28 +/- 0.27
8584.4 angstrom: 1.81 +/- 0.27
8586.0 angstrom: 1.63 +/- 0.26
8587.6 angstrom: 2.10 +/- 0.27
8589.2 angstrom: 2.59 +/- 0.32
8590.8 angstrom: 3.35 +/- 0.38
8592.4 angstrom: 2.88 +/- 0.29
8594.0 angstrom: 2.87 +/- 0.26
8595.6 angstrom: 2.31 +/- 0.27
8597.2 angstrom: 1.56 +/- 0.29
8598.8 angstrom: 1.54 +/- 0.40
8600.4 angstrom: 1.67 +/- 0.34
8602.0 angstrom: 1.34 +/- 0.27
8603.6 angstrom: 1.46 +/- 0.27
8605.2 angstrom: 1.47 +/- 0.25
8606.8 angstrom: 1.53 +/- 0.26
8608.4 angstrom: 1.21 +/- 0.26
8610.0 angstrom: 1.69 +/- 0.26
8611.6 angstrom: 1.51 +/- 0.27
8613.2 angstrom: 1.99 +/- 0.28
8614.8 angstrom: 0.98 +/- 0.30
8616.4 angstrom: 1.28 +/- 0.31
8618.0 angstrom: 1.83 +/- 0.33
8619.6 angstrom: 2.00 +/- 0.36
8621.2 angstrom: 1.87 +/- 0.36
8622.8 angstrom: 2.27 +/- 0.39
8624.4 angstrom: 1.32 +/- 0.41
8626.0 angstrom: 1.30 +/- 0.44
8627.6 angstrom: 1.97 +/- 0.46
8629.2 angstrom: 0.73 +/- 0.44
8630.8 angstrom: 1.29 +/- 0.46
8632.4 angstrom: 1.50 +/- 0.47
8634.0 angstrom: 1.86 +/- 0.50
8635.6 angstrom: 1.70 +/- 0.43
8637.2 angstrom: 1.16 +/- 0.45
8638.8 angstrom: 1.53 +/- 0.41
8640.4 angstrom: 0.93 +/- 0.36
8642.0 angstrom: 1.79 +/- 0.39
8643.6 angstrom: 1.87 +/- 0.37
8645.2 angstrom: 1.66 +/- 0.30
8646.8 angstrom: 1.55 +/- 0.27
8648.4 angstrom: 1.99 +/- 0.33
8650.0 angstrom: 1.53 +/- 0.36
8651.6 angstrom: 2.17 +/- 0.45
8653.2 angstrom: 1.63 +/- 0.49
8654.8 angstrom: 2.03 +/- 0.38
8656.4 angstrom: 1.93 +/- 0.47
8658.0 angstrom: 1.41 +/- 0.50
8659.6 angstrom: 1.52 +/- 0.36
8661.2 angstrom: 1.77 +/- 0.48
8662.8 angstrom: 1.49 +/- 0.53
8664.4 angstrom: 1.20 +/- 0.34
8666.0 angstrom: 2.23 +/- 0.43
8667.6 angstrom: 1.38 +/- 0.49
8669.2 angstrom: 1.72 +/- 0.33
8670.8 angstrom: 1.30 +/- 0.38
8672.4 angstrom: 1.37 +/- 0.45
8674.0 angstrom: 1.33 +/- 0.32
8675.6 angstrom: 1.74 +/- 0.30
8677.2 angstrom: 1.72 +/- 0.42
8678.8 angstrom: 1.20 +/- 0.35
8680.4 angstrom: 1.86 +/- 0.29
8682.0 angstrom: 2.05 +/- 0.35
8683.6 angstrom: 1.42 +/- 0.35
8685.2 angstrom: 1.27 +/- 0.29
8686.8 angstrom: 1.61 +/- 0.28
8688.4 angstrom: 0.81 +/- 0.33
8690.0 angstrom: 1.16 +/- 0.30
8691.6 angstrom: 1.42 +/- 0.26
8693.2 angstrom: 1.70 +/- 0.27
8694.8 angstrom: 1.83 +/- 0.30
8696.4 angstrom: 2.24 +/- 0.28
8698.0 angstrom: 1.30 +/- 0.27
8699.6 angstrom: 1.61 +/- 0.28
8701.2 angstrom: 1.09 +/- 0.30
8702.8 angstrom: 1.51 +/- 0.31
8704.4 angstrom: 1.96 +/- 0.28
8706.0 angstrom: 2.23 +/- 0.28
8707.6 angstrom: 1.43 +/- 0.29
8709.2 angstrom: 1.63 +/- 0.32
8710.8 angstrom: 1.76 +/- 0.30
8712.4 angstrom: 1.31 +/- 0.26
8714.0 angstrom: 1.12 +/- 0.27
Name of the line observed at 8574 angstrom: [S II]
